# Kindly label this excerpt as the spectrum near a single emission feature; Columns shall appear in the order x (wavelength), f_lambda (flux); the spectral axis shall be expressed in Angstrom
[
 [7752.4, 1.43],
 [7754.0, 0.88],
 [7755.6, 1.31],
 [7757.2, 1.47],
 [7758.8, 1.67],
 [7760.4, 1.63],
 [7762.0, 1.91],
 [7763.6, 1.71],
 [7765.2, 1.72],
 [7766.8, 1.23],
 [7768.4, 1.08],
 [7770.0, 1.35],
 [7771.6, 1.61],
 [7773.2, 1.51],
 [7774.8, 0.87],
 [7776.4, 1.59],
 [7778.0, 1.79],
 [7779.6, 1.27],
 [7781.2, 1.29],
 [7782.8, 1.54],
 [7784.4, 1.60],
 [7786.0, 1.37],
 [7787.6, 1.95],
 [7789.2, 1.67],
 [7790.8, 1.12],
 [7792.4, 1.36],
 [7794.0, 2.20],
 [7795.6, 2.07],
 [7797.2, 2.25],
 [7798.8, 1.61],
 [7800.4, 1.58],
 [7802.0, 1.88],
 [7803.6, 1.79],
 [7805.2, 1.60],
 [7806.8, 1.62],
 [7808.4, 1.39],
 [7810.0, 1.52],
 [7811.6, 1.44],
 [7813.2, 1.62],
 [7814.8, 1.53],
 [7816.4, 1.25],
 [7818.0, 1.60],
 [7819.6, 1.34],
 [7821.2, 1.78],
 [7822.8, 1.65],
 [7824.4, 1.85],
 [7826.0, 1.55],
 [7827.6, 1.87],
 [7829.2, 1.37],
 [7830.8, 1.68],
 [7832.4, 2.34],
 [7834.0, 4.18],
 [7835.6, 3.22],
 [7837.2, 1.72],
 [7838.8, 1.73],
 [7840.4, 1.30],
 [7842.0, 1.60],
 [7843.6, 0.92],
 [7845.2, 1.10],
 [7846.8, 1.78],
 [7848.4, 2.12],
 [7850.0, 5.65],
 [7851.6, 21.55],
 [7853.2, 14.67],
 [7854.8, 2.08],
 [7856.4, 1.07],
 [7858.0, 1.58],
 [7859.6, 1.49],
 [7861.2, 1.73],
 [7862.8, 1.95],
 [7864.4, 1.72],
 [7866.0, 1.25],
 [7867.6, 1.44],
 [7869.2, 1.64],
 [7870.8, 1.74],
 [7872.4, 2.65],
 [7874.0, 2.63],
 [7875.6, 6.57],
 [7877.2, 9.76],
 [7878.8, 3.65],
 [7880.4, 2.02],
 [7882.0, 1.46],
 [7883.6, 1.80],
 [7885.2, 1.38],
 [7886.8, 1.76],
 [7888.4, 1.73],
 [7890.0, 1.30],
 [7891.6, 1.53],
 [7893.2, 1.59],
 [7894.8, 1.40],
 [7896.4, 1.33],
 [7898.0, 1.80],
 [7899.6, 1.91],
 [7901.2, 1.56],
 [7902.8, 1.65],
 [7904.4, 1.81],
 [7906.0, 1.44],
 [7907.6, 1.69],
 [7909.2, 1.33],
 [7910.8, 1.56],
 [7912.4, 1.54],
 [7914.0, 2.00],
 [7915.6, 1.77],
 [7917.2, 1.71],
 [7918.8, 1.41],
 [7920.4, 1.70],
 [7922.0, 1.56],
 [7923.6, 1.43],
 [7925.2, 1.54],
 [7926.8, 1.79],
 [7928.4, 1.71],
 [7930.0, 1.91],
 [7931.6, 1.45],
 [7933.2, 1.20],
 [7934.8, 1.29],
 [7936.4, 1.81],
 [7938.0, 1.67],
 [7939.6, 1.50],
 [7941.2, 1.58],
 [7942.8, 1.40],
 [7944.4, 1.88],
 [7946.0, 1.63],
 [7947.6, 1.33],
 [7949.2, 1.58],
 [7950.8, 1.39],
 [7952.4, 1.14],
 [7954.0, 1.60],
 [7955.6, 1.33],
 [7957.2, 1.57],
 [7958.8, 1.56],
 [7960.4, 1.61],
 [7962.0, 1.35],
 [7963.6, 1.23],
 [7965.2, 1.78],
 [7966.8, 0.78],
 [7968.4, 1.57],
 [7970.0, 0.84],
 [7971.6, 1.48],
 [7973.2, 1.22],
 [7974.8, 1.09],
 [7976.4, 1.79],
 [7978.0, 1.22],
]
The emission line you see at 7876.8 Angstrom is [N II] 6583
